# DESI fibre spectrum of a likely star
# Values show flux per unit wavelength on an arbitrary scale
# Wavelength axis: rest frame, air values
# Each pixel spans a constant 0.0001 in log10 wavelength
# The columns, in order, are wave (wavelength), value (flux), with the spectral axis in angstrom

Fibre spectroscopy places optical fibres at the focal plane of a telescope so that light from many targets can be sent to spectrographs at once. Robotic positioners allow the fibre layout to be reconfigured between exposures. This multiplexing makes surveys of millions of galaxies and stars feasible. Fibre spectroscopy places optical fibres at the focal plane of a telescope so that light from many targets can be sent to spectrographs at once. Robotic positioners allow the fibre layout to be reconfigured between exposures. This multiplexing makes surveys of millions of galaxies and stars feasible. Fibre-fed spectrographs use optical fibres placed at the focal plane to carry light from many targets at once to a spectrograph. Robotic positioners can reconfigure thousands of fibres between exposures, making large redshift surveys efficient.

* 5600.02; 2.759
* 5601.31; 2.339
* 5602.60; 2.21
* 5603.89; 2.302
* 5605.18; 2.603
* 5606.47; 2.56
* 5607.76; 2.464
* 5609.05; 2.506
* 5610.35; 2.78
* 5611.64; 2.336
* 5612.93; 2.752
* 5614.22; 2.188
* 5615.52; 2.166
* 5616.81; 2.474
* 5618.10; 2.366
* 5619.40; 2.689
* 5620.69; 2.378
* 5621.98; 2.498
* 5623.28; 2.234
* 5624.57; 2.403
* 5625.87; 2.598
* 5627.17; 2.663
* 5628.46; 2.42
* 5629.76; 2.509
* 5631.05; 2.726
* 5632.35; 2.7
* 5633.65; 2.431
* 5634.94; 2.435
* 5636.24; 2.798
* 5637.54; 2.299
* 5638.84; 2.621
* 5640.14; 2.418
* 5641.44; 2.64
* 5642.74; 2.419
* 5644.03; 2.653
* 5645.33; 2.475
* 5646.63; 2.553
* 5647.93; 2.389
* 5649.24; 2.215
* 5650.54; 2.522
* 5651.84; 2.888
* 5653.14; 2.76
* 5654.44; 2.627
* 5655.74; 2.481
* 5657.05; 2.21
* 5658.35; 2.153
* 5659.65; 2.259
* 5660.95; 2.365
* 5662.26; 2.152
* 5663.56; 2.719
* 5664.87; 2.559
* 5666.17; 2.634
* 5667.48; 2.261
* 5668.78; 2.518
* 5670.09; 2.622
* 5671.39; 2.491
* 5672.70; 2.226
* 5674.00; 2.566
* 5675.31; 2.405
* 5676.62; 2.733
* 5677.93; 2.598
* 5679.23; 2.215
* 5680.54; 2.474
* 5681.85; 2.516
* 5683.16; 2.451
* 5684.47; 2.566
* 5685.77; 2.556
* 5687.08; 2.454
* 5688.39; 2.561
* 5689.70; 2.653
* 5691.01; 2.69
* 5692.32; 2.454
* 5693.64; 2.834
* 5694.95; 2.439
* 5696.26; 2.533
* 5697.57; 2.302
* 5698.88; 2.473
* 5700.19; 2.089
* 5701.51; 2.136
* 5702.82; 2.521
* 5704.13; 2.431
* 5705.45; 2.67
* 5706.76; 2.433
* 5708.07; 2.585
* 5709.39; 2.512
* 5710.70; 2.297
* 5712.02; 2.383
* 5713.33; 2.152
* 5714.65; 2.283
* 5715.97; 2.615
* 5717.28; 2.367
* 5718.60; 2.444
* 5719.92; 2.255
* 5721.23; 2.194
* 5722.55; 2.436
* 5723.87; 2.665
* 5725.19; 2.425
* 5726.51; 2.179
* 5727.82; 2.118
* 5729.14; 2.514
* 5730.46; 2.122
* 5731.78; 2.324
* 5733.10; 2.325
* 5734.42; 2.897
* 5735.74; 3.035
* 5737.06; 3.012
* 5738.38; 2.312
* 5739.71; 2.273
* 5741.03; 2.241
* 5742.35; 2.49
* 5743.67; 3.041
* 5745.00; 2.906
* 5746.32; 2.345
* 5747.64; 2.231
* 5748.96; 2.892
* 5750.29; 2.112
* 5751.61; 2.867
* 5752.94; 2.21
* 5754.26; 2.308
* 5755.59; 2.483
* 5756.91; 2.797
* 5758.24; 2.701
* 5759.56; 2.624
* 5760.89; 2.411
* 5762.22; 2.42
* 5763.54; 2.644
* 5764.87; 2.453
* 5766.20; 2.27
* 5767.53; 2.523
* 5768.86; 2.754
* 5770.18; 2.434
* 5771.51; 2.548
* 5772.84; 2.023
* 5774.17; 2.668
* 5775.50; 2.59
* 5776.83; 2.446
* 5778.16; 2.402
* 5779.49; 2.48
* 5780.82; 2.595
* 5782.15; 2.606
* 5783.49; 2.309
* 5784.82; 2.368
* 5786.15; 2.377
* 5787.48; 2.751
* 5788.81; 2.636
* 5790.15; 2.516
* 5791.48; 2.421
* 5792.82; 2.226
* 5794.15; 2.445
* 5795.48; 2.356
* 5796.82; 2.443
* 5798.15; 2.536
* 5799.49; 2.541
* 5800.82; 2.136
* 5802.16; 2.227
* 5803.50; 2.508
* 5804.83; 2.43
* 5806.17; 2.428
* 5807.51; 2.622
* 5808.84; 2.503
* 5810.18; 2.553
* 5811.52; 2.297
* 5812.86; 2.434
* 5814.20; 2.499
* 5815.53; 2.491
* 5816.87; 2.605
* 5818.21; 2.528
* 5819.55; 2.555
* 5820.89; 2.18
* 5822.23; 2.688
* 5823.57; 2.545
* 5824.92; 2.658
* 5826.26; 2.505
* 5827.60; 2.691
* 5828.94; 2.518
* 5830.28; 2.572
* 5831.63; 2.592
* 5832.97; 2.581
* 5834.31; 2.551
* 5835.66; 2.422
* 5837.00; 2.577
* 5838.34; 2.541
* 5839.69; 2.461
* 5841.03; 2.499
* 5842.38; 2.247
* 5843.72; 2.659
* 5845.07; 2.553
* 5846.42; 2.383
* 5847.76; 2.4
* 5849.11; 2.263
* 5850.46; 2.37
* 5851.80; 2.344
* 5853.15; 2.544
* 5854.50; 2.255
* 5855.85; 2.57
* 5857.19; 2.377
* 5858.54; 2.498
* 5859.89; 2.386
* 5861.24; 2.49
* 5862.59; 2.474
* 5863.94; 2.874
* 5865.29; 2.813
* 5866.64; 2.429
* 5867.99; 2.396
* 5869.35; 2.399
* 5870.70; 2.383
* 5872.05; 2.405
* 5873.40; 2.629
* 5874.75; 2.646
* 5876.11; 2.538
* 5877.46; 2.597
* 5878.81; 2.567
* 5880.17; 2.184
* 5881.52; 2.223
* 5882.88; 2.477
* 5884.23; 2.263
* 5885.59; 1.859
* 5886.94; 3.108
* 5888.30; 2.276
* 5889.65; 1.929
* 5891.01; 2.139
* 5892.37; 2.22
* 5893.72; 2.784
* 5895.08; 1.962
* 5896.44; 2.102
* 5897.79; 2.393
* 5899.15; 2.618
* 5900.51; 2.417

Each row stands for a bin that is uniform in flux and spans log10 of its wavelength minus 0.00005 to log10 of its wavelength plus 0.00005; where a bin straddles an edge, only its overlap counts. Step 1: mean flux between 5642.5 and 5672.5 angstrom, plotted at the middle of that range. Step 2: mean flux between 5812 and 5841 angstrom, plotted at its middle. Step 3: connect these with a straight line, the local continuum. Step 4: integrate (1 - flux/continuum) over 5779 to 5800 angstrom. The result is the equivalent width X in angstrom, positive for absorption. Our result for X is 0.4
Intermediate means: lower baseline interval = 2.47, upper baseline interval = 2.53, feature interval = 2.47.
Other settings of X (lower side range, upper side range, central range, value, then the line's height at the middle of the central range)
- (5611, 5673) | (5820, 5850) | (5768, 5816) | 0.7 angstrom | 2.5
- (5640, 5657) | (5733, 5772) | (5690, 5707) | 0.5 angstrom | 2.54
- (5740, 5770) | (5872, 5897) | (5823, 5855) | -0.9 angstrom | 2.42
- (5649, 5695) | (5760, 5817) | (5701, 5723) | 0.8 angstrom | 2.49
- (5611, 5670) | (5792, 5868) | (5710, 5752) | 0.4 angstrom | 2.48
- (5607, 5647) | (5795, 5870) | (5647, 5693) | 0.3 angstrom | 2.5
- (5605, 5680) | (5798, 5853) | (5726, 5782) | -0.4 angstrom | 2.48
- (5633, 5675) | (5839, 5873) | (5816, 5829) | -0.4 angstrom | 2.46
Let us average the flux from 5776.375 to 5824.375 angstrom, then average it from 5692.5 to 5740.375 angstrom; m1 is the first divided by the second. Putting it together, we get 1.01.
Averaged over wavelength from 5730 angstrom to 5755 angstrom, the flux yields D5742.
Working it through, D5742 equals 2.53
